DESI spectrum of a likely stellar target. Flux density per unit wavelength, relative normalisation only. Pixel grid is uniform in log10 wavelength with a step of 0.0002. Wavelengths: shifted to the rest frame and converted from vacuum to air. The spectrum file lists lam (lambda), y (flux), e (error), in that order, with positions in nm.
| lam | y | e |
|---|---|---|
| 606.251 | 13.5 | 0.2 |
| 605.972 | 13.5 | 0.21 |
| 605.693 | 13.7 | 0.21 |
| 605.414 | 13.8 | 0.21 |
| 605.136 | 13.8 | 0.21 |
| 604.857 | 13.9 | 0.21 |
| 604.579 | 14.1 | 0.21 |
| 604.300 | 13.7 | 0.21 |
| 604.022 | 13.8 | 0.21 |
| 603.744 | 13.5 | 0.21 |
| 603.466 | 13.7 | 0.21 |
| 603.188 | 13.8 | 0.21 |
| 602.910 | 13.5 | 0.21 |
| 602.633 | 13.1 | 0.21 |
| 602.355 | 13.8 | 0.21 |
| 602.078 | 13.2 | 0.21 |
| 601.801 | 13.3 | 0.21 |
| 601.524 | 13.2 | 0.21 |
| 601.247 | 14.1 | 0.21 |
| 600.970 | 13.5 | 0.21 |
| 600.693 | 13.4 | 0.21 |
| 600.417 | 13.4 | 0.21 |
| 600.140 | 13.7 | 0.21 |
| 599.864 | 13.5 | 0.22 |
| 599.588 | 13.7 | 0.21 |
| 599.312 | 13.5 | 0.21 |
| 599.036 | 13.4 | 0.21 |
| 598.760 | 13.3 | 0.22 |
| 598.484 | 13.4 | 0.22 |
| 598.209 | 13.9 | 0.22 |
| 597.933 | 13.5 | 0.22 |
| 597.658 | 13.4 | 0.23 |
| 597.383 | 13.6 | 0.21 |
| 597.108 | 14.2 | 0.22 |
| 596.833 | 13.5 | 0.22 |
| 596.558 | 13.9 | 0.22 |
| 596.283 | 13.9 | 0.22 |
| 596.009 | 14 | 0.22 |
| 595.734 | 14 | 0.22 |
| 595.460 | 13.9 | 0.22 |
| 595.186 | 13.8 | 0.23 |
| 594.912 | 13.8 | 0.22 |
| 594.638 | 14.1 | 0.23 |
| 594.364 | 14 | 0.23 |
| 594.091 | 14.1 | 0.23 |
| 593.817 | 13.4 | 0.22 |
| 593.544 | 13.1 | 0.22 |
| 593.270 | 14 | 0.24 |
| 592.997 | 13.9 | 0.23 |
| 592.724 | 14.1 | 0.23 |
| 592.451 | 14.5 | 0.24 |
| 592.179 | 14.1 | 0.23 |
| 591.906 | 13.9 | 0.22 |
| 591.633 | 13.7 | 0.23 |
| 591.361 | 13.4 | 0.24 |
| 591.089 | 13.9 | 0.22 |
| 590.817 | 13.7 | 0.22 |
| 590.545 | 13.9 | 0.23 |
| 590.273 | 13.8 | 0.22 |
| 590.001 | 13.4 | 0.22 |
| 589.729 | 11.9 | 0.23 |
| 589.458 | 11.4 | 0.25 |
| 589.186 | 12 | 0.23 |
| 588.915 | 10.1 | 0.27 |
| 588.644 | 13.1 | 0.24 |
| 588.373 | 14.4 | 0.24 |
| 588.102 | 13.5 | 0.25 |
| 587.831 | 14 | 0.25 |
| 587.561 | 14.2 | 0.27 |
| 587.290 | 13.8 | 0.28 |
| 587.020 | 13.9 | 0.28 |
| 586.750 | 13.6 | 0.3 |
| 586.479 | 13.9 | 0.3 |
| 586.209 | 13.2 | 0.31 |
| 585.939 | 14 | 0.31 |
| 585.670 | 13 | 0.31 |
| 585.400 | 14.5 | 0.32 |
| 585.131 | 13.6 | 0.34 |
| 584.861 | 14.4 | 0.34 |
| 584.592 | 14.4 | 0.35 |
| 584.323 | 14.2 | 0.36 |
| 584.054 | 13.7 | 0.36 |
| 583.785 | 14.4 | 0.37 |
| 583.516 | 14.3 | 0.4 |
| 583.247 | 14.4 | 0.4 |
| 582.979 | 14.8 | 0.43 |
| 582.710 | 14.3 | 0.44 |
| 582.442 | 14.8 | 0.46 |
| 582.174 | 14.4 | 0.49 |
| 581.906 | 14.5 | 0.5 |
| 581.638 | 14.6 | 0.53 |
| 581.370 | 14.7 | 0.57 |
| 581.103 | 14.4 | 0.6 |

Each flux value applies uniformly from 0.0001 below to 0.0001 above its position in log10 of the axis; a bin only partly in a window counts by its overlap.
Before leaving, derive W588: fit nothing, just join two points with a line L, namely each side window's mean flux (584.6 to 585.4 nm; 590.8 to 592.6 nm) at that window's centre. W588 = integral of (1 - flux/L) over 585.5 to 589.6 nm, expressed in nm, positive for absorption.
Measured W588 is 0.25 nm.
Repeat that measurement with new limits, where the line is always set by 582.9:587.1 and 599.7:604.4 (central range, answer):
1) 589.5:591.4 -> 0.07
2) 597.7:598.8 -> 0.01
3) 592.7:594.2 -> 0.00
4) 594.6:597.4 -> -0.04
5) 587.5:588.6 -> 0.00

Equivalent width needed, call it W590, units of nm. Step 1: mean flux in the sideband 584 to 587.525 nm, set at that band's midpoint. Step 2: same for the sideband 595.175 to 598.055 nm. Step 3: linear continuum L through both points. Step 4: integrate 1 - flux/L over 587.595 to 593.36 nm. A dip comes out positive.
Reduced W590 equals 0.192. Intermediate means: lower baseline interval 13.9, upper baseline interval 13.8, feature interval 13.4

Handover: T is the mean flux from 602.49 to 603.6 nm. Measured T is 13.5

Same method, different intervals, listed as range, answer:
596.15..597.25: 13.9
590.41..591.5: 13.7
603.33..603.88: 13.6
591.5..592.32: 13.9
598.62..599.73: 13.5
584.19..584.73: 14.3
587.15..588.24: 13.9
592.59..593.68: 13.8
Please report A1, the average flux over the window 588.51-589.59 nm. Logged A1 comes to 11.6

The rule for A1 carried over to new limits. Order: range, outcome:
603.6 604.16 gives 13.7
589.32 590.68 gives 12.9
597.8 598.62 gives 13.6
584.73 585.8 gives 13.9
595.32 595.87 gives 14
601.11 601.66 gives 13.6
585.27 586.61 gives 13.7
